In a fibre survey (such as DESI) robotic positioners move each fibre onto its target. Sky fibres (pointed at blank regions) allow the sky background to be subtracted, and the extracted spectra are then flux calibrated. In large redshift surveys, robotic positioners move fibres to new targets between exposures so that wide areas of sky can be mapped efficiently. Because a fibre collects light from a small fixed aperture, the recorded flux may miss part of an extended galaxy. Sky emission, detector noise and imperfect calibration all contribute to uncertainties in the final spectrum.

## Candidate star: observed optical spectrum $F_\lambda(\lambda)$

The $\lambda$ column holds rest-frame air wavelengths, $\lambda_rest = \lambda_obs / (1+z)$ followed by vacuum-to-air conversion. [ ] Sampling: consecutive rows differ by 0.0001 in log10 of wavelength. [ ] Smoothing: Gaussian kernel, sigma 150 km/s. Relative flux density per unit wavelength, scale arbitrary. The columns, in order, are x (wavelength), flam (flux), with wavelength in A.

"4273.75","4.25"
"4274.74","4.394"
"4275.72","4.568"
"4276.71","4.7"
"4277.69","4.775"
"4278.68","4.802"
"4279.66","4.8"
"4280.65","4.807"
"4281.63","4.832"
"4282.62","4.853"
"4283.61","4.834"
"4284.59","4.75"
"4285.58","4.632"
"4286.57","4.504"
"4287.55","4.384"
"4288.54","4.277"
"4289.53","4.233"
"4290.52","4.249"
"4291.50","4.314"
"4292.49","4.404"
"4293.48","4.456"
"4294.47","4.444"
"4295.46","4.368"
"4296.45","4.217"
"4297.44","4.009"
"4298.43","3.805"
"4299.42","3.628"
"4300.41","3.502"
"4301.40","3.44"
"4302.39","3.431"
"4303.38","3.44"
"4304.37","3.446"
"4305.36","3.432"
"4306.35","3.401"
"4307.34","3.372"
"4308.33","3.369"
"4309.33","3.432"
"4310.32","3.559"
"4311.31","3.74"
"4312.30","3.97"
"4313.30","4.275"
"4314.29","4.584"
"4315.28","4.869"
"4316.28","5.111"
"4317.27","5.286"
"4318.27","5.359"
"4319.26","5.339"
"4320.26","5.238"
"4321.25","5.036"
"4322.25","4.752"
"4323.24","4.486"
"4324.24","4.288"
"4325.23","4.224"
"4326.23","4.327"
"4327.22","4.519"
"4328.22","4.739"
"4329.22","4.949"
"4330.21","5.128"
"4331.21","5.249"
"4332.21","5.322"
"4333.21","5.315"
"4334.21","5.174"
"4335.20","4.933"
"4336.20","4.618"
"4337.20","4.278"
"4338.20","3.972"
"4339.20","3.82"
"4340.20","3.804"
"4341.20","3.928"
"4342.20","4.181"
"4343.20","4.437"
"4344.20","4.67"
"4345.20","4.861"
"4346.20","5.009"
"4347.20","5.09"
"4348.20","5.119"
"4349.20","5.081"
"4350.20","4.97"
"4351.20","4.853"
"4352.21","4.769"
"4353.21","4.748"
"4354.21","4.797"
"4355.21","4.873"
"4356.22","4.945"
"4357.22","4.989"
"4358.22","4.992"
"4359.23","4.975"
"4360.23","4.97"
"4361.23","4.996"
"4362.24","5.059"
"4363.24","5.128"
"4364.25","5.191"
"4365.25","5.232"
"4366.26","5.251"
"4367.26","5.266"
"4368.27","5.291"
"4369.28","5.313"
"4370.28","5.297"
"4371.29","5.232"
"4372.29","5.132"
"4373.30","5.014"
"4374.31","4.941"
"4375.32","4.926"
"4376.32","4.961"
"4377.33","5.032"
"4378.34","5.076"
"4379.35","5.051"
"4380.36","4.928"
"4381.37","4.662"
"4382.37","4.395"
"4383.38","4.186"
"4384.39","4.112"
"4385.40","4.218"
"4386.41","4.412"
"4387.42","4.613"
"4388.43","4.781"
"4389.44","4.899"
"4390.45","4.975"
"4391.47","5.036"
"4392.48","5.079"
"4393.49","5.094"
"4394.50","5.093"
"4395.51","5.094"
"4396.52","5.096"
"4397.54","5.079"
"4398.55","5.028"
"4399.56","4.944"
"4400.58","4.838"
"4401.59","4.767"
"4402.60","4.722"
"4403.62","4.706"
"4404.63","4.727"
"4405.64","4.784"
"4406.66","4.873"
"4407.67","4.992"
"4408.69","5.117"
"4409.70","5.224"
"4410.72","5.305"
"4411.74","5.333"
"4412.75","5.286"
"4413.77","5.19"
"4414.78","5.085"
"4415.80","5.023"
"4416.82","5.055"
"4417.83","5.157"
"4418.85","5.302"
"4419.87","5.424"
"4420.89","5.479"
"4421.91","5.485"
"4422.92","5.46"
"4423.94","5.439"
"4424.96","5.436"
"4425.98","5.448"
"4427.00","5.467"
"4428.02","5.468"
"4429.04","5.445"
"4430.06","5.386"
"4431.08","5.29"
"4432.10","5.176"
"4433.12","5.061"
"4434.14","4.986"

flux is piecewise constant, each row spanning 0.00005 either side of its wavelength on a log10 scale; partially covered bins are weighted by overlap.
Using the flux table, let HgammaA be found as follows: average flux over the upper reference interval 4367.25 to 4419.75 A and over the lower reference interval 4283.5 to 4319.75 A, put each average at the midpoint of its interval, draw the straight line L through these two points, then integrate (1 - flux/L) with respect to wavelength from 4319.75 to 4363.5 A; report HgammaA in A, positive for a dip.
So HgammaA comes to -2.5 A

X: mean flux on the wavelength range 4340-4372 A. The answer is 4.93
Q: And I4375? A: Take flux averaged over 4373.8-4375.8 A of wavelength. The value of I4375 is 4.92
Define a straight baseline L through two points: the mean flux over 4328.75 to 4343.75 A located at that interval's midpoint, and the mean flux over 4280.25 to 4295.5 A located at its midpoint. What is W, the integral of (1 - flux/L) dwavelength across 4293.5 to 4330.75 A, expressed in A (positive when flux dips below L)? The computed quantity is 2.71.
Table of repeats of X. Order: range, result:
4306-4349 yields 4.55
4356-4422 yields 5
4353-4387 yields 4.93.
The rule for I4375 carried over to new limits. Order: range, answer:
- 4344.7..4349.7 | 5.04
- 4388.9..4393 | 4.99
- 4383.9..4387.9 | 4.34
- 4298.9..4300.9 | 3.57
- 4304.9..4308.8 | 3.4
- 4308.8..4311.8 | 3.57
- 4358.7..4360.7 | 4.97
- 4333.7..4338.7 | 4.6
